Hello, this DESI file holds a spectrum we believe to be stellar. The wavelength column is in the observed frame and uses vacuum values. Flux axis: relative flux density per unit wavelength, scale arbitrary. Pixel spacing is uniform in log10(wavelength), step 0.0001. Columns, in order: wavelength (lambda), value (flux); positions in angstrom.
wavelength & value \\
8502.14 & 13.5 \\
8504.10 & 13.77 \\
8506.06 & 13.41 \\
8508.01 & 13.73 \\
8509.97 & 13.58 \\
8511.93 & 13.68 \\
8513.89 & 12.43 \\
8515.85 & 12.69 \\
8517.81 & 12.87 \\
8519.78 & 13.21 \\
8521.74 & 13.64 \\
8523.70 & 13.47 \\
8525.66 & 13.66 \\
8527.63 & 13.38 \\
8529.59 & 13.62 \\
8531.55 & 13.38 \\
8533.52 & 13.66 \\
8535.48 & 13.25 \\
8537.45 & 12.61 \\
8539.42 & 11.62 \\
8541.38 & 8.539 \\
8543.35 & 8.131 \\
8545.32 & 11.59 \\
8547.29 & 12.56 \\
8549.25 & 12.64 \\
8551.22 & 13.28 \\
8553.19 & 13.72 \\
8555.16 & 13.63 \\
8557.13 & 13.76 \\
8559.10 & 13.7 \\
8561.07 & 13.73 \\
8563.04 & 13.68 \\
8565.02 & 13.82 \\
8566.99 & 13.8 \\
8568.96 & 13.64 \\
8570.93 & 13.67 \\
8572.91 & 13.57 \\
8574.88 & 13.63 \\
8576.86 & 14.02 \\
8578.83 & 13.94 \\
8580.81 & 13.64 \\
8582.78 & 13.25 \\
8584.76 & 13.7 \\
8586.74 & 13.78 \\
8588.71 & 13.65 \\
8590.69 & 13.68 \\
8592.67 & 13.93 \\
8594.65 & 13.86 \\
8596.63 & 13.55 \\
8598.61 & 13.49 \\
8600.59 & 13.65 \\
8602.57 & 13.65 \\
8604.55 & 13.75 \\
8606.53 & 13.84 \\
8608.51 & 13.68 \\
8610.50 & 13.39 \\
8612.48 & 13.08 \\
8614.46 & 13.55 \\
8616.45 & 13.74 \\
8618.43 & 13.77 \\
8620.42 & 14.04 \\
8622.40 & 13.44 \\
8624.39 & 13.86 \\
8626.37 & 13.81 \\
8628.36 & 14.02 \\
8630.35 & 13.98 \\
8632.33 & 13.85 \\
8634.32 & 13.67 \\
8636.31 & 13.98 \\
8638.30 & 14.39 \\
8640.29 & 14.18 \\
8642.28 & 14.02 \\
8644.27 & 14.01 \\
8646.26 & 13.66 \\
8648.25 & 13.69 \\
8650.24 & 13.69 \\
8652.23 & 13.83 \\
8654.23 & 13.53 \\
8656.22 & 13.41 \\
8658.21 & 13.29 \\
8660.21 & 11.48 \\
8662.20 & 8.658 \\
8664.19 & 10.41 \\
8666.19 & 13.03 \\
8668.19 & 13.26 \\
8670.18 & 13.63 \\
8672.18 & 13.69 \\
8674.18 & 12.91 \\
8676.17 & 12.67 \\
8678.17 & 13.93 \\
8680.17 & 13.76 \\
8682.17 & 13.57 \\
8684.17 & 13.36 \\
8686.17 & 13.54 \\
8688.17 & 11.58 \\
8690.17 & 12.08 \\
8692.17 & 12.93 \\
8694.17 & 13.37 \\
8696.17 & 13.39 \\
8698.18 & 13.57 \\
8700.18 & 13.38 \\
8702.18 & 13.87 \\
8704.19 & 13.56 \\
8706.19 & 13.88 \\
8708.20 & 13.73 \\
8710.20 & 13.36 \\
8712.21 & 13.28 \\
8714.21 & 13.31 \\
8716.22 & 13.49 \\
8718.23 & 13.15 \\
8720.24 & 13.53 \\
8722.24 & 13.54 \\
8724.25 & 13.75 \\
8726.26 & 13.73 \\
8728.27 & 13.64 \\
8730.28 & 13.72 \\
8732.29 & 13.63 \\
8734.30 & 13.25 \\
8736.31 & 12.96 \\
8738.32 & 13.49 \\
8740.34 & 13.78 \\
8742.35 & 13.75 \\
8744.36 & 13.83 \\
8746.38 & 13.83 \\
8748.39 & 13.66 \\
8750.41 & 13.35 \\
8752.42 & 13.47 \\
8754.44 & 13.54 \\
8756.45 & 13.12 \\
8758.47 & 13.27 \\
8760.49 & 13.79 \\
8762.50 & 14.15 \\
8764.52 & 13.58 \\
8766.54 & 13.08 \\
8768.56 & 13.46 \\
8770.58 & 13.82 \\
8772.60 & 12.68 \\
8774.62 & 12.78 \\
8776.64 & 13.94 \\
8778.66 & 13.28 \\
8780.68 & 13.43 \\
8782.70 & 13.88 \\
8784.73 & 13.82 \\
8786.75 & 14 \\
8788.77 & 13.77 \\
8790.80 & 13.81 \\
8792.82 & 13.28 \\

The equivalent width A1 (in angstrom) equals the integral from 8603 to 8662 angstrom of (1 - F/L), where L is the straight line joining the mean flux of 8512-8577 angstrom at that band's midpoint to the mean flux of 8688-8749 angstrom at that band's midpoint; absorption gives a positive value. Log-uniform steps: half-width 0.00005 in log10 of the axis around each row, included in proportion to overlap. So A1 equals -1.75 angstrom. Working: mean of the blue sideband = 13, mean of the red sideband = 13.4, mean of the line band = 13.6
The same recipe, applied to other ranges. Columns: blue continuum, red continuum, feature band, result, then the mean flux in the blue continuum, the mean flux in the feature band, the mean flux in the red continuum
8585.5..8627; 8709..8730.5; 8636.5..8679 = 1.5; 13.7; 13.1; 13.5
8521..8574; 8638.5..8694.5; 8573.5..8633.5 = -3.2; 13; 13.7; 13.1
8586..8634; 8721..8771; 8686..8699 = 0.7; 13.7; 12.9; 13.6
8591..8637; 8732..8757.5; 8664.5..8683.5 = 0.5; 13.7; 13.3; 13.5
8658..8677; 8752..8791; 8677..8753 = -3.6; 12.3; 13.4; 13.5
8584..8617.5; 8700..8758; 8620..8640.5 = -0.4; 13.6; 13.9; 13.5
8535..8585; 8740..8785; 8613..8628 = -0.7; 13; 13.7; 13.5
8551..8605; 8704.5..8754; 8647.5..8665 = 1.5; 13.7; 12.5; 13.5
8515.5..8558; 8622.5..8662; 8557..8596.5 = -2.1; 12.7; 13.7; 13.6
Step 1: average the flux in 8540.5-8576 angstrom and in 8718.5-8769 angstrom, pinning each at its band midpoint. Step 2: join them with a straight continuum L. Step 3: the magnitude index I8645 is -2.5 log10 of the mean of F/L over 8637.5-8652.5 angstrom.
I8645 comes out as -0.06 mag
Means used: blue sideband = 12.9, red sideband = 13.6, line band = 13.9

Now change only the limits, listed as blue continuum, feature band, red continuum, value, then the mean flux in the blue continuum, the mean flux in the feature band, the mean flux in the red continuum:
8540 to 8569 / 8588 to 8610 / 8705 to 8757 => -0.068 mag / 12.6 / 13.7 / 13.5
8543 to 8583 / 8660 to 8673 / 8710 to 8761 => 0.118 mag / 13.3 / 12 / 13.5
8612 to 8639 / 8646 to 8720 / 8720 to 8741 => 0.045 mag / 13.8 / 13.1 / 13.5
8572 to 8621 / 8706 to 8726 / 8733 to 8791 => 0.006 mag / 13.7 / 13.5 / 13.5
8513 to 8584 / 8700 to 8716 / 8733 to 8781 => -0.015 mag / 13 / 13.6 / 13.5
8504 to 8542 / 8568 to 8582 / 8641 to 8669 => -0.062 mag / 13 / 13.7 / 12.9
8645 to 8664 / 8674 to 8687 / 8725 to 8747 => -0.035 mag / 12.7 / 13.4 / 13.6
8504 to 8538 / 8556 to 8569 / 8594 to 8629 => -0.020 mag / 13.3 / 13.7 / 13.7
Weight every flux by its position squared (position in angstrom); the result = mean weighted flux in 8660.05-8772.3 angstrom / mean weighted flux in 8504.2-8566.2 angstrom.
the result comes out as 1.07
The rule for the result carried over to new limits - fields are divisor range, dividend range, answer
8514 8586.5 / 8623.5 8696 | 1.04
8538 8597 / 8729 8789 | 1.08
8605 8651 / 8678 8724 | 0.98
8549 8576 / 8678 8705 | 1.00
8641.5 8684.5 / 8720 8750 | 1.06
